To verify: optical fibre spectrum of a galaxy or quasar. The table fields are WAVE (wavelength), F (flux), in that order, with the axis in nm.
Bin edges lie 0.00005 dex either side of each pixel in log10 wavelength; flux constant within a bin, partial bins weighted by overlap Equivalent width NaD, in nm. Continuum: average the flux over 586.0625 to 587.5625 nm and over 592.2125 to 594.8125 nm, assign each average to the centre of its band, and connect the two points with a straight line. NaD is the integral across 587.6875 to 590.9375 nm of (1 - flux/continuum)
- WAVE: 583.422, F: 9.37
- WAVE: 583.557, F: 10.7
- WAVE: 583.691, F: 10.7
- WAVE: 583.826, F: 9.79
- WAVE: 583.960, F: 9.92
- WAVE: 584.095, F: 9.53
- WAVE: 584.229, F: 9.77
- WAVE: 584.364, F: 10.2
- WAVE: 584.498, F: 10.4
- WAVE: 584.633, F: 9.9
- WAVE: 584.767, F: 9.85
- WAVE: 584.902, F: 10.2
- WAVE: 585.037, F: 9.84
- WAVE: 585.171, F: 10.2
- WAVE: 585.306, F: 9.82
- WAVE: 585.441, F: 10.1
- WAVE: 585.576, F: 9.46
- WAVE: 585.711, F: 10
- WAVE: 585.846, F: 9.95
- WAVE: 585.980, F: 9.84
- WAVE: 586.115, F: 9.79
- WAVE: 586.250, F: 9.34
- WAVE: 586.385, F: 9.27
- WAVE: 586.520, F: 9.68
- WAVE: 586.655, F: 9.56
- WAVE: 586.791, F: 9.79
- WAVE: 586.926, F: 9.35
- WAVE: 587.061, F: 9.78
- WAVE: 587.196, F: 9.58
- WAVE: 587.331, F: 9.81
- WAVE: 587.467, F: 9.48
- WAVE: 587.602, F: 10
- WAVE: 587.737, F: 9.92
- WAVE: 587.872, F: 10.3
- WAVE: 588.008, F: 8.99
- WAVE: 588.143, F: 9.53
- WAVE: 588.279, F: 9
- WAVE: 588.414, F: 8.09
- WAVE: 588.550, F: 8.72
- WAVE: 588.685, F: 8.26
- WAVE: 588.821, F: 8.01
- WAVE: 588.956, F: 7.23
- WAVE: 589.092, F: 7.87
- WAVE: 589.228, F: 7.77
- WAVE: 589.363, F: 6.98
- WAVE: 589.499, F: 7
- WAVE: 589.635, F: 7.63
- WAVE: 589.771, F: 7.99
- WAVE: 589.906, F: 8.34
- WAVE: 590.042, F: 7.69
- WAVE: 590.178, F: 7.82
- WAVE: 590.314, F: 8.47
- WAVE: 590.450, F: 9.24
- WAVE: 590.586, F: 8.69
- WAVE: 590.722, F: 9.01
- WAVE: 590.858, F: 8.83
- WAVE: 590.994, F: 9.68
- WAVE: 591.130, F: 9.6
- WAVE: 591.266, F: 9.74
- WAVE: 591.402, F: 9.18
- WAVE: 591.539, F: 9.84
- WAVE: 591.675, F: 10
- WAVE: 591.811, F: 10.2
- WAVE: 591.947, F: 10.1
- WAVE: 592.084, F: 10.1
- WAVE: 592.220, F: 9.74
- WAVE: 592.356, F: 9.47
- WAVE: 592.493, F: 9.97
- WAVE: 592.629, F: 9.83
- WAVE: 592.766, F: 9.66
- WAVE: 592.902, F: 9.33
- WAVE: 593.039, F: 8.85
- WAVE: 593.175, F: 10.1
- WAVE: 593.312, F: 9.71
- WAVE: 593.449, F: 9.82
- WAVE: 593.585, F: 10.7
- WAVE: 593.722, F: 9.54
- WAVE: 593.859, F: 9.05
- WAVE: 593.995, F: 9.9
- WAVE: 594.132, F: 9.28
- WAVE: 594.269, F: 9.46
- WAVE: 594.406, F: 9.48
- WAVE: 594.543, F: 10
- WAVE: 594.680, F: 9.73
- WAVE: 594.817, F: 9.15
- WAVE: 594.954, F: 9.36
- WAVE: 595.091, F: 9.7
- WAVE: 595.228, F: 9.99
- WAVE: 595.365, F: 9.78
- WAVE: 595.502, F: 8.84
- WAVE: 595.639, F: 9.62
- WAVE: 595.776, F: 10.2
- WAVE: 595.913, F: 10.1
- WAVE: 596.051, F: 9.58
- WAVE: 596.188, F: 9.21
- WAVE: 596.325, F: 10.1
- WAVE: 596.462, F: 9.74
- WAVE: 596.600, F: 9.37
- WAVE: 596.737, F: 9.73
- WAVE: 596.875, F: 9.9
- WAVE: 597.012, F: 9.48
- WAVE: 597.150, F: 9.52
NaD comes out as 0.41 nm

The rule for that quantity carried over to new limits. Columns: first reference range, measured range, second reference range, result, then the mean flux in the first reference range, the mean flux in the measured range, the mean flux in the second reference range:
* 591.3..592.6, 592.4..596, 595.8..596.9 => 0.045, 9.84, 9.66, 9.72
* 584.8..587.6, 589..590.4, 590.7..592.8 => 0.281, 9.75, 7.76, 9.7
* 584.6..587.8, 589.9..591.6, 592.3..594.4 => 0.129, 9.77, 8.95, 9.64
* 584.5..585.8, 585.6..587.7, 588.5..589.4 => -0.132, 9.95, 9.68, 7.85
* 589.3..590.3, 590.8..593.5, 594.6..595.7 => -0.383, 7.68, 9.69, 9.53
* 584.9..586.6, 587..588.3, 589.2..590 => -0.141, 9.79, 9.66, 7.62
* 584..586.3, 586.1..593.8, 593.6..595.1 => 0.443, 9.9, 9.15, 9.54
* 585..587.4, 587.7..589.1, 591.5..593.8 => 0.148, 9.73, 8.73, 9.82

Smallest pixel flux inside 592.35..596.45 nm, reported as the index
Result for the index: 8.84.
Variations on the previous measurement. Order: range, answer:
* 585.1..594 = 6.98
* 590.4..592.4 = 8.69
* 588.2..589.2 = 7.23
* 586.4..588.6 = 8.09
